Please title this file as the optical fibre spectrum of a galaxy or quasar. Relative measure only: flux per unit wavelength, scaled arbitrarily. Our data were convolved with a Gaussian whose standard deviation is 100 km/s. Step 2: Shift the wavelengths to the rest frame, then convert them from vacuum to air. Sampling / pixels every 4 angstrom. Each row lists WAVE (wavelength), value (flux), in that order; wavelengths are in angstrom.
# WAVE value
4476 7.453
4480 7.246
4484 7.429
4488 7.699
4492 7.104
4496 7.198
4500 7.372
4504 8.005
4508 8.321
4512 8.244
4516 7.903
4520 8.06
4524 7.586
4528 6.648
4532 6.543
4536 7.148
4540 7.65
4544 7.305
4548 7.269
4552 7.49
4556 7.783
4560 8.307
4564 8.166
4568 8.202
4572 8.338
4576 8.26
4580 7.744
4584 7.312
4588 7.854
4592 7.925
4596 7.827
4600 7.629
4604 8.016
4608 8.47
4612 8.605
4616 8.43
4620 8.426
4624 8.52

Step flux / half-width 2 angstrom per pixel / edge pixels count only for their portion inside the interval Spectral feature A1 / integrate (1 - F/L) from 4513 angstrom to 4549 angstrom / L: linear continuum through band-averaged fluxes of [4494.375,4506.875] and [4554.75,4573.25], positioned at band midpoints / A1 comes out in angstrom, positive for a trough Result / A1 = 2.24 angstrom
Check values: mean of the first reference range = 7.59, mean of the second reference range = 8.17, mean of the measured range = 7.37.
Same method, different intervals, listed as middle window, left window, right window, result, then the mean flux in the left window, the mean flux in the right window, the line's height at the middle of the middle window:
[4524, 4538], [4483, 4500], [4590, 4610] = 1.26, 7.35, 7.97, 7.58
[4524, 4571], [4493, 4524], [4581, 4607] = 1.73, 7.83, 7.79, 7.81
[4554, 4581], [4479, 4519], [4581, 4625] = -0.65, 7.67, 8.07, 7.94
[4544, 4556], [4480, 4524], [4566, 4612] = 0.65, 7.7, 7.99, 7.86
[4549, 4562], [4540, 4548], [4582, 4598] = -0.60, 7.38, 7.73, 7.47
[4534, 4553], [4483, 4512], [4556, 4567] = 1.52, 7.64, 8.15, 8.01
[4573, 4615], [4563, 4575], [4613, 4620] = 1.86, 8.24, 8.45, 8.35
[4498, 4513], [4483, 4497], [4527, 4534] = -1.93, 7.36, 6.59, 7.07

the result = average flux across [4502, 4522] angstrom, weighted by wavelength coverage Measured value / 8.11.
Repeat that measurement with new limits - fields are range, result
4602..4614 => 8.36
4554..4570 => 8.11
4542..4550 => 7.29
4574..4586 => 7.77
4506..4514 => 8.28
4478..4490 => 7.46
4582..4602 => 7.71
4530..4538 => 6.85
